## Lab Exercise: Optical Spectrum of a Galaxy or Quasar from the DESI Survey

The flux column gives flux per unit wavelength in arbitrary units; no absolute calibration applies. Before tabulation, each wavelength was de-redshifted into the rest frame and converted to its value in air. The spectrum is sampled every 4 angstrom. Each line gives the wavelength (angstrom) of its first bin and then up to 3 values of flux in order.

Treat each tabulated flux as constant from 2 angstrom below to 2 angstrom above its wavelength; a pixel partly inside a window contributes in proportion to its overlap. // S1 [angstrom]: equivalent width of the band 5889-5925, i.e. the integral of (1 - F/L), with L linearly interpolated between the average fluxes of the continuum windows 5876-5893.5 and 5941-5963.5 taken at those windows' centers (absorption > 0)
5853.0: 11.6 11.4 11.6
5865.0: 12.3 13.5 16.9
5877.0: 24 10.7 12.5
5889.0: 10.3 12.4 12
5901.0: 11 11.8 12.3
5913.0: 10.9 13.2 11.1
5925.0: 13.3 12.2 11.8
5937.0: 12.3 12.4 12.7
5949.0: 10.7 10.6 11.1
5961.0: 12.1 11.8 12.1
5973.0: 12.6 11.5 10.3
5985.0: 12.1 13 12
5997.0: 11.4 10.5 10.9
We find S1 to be 2.9 angstrom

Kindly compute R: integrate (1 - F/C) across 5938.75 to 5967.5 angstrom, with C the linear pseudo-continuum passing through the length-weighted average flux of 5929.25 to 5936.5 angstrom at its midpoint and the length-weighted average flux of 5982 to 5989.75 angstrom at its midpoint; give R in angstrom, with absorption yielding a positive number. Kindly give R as 1.0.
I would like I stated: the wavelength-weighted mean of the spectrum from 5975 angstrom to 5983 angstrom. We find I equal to 10.9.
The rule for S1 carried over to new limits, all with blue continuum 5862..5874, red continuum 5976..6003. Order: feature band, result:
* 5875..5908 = 0.8 angstrom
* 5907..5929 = 1.2 angstrom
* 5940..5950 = 0.3 angstrom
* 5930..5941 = 0.4 angstrom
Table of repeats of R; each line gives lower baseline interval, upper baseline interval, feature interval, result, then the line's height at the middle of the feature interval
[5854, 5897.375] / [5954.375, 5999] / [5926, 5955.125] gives 1.2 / 12.4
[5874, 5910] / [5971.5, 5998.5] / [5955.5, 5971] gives 0.4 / 12.1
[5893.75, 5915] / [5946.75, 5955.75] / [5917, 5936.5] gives -1.8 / 11.2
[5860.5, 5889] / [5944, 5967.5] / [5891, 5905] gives 1.8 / 13.5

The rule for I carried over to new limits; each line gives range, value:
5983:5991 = 12.6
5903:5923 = 11.9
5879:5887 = 11.6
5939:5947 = 12.6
